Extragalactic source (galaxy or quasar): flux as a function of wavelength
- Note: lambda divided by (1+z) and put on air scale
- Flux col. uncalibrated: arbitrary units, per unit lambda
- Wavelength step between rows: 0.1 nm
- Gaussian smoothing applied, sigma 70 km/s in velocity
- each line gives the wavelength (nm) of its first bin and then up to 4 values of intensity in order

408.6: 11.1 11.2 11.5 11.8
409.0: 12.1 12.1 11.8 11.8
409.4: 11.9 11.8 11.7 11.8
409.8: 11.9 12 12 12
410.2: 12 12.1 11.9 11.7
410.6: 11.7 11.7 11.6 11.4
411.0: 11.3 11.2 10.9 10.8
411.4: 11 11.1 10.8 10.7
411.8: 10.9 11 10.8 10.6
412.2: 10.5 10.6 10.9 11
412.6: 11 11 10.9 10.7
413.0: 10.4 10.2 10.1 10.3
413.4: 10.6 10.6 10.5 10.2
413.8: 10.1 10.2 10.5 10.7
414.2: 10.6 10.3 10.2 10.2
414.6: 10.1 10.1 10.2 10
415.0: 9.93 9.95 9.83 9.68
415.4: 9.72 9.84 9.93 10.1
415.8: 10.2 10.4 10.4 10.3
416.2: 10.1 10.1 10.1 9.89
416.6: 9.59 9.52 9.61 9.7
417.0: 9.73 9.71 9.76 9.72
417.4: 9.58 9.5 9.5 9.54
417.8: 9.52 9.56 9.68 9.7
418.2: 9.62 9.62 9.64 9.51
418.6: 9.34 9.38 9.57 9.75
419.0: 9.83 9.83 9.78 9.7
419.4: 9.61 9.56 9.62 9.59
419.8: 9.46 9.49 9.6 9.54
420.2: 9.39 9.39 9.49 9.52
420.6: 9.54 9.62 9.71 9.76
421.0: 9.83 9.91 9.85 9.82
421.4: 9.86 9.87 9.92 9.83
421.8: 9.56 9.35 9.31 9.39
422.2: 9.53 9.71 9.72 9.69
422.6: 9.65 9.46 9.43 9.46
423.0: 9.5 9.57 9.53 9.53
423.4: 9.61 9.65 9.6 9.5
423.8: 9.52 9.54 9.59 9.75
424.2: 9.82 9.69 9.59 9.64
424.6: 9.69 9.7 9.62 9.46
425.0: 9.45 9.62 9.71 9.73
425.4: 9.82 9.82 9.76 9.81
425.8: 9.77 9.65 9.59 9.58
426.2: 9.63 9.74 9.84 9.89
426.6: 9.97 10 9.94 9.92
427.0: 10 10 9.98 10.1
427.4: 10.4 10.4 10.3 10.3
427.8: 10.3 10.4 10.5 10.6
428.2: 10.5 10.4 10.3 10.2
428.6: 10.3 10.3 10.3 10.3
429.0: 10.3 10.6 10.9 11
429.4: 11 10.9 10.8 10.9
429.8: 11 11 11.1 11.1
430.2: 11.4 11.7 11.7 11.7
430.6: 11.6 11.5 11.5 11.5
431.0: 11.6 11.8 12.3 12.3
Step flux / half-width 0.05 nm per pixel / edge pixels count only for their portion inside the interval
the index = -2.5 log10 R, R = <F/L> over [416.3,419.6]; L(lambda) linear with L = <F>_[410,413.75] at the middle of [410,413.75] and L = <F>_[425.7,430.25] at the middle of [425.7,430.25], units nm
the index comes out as 0.12 mag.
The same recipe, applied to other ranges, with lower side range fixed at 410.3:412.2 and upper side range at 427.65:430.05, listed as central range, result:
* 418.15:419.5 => 0.137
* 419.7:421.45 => 0.131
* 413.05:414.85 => 0.078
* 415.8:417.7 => 0.120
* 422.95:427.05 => 0.109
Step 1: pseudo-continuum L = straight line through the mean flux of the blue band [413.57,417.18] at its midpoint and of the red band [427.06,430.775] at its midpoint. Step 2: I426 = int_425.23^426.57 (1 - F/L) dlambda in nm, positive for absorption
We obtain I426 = 0.10 nm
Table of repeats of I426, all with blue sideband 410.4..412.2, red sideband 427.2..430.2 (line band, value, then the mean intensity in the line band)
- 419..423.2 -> 0.46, 9.62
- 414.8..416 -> 0.11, 9.99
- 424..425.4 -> 0.14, 9.66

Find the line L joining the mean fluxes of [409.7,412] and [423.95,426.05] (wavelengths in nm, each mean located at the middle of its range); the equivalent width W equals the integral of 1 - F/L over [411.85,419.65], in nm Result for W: 0.563 nm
